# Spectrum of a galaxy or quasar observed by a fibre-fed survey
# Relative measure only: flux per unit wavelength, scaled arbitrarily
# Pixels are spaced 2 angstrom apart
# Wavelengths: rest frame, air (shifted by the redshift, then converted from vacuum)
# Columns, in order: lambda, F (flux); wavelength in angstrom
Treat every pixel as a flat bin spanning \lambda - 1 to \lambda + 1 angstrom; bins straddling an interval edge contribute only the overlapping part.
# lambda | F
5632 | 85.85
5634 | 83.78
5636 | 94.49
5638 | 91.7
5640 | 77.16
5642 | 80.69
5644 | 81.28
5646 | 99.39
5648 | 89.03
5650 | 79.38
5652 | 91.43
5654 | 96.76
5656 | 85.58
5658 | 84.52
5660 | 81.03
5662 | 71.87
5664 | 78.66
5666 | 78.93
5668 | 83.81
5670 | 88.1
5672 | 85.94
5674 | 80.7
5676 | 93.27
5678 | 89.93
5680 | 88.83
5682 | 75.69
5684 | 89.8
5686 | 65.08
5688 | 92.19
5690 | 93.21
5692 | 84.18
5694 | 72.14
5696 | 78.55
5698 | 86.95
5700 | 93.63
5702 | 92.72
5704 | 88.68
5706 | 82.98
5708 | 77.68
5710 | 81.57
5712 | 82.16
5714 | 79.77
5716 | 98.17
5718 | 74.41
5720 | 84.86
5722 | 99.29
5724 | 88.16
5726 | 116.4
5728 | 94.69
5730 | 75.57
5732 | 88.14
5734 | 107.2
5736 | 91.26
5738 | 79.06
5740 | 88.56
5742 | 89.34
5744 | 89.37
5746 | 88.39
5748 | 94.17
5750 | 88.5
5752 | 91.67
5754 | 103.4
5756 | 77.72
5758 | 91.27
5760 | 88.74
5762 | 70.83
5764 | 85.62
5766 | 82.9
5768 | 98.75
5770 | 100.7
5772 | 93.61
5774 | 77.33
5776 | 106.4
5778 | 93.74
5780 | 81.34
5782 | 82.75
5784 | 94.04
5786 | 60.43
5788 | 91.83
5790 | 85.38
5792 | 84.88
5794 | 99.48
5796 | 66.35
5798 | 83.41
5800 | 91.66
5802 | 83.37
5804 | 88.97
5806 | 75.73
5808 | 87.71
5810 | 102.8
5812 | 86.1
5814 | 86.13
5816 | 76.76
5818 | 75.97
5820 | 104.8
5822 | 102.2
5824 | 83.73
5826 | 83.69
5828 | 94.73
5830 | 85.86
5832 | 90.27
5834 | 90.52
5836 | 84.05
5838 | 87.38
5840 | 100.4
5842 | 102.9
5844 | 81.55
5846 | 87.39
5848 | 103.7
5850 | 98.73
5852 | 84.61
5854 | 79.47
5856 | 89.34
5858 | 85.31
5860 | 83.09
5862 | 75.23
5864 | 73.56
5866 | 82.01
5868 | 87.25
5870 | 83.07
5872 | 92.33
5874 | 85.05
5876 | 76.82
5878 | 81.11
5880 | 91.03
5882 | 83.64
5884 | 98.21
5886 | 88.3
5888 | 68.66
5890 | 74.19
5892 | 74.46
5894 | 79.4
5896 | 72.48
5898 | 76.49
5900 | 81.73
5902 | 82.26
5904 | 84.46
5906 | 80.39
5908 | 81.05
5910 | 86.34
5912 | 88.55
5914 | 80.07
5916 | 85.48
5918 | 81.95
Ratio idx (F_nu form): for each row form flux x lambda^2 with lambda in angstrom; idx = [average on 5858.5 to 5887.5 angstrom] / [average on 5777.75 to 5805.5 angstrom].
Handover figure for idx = 1.0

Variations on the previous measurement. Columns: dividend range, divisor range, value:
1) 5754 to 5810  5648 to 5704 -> 1.06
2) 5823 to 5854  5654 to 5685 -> 1.14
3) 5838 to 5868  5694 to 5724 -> 1.08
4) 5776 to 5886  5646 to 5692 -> 1.08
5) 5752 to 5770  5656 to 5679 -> 1.09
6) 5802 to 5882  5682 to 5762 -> 1.04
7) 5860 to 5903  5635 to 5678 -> 1.03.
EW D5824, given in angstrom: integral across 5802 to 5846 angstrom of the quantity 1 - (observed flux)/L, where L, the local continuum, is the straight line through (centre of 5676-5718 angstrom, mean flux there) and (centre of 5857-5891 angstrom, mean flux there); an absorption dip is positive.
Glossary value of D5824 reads -3.0 angstrom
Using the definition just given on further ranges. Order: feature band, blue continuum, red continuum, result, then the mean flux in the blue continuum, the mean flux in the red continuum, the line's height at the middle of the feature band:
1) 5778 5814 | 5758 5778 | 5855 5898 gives 1.0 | 89.7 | 82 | 87.7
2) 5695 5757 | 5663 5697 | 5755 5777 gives -1.9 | 83.5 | 88.5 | 86.2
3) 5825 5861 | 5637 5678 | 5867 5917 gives -2.8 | 85.1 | 82.5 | 83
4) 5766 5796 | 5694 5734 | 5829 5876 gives -0.3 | 87.7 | 87.3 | 87.5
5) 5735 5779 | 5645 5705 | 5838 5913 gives -2.4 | 85.3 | 84.5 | 85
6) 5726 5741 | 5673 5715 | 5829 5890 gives -1.1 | 84.3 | 86.5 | 84.8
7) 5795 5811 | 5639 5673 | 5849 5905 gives -0.4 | 84.3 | 82.6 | 83.2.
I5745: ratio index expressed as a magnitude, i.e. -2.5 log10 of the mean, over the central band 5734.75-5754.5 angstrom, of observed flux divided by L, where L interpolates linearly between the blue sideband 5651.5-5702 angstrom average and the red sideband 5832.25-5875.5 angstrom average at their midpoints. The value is -0.06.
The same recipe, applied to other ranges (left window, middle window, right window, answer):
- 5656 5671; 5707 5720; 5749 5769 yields 0.030 mag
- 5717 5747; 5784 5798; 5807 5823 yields 0.099 mag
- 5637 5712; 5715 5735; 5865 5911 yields -0.106 mag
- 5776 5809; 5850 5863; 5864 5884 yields 0.011 mag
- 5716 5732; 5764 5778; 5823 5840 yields -0.036 mag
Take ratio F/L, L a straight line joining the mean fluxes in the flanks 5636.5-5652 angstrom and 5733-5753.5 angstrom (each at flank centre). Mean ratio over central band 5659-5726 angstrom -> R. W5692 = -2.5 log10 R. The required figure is 0.05 mag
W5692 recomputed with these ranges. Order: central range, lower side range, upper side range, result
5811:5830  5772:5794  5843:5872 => -0.02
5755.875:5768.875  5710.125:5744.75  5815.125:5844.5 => 0.05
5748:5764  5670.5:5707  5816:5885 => -0.02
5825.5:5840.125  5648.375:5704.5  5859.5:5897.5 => -0.09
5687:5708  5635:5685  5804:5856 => 0.00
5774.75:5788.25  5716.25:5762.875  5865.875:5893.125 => 0.01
